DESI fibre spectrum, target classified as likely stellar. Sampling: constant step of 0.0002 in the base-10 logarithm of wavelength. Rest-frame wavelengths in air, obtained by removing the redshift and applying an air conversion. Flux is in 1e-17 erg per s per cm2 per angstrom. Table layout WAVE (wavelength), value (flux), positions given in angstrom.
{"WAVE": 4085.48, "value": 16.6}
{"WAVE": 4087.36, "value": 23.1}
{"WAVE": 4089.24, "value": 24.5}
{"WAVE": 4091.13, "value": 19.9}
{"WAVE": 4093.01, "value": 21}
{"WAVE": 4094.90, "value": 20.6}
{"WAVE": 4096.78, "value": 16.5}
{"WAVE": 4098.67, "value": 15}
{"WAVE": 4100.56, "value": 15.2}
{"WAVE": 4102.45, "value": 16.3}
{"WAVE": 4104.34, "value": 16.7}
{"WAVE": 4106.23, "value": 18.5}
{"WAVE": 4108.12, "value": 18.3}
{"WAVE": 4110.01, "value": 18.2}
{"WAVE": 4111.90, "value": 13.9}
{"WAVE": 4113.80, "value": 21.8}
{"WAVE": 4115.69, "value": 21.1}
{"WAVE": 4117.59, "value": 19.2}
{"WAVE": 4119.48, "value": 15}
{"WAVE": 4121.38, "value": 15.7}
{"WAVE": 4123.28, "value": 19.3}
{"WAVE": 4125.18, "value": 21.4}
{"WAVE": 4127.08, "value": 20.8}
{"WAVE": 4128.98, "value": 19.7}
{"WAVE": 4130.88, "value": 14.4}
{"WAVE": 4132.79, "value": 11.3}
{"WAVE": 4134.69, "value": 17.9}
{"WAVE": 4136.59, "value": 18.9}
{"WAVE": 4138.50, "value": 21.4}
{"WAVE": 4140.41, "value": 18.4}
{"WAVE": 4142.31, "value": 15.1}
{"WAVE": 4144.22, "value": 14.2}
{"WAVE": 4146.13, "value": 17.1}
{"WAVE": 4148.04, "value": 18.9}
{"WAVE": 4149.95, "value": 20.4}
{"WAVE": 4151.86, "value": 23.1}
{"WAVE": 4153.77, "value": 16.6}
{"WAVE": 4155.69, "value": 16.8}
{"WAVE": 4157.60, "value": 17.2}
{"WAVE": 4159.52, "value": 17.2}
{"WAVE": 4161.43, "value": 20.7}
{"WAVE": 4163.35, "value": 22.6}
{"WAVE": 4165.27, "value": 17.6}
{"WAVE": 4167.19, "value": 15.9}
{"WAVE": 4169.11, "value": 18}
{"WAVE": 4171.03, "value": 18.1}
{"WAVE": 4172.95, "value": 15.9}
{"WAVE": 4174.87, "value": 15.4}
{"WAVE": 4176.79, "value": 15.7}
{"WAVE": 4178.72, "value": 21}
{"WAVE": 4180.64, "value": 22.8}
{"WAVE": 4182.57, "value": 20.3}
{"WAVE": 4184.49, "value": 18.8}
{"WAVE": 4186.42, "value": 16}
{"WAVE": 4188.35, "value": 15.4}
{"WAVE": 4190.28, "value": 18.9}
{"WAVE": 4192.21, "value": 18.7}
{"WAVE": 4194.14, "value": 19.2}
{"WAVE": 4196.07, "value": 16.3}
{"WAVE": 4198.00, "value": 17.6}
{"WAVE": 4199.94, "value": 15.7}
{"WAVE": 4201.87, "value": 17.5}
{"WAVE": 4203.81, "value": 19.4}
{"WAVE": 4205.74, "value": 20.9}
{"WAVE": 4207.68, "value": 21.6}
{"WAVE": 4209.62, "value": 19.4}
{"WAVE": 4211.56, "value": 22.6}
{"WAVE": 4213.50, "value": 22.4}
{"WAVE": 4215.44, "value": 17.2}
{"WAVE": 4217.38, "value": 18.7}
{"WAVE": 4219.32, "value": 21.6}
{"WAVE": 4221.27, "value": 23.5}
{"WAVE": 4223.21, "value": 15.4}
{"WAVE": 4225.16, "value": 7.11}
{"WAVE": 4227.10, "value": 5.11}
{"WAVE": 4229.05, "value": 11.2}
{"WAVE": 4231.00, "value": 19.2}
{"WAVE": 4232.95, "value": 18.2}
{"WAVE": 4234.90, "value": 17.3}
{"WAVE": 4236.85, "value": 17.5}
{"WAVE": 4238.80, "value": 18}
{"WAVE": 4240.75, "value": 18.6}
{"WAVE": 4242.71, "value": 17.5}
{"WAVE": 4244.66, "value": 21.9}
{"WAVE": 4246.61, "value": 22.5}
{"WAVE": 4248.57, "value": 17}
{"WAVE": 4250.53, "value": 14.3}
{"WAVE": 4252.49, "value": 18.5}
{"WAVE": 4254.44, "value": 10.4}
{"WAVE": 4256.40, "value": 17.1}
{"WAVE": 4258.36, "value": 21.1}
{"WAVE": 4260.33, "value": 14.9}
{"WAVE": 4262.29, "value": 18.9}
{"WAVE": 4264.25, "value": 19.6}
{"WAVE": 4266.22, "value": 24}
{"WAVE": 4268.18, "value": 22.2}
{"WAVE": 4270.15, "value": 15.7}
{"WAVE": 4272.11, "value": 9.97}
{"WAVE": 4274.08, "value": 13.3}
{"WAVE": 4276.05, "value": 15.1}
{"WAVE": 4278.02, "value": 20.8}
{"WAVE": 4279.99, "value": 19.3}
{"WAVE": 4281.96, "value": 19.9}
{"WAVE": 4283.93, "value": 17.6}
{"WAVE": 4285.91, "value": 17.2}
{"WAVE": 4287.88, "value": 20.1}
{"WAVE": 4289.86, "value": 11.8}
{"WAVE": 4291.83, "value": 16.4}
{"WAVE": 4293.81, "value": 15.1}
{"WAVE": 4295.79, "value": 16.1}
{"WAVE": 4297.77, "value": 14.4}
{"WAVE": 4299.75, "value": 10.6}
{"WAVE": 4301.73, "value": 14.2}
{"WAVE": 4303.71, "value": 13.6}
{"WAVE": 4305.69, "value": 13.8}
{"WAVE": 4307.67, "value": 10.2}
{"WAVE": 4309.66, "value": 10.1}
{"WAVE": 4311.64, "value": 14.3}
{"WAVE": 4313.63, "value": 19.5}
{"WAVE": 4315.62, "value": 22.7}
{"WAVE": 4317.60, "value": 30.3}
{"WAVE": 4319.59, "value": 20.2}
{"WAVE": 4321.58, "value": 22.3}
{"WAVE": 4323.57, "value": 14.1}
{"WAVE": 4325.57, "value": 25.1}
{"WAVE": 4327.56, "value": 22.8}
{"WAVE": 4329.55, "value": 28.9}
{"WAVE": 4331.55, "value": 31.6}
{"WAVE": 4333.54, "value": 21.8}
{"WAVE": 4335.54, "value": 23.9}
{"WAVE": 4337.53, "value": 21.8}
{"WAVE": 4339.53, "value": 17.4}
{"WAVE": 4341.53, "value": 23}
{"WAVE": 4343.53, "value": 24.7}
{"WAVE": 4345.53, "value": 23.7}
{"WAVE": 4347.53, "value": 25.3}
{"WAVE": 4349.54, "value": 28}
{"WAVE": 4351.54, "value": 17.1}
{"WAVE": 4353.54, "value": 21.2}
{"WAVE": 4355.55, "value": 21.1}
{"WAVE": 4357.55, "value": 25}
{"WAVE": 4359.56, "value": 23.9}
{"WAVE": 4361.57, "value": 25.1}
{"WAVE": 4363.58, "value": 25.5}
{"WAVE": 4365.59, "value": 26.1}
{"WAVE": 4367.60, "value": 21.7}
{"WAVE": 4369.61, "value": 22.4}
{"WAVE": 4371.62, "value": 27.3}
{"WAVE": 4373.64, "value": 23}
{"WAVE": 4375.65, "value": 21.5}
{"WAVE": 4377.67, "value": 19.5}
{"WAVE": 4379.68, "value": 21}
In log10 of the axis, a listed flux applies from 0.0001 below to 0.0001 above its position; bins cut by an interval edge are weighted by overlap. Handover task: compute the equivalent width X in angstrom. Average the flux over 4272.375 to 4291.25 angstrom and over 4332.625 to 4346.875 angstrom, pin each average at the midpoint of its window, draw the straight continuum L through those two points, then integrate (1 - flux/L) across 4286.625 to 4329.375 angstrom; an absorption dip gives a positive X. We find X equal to 5.0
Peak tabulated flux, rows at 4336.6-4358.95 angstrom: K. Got 28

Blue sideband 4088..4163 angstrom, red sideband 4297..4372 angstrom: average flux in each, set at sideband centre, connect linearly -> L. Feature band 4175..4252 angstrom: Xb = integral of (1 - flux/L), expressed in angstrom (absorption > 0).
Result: 5.82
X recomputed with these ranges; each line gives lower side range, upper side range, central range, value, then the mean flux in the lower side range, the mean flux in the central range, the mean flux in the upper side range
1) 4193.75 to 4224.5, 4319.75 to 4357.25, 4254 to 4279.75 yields 4.3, 19.2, 17.4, 23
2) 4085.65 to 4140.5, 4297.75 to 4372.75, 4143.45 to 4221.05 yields 2.6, 18.4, 18.6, 21.3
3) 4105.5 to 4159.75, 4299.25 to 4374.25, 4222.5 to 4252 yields 5.5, 18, 16.1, 21.5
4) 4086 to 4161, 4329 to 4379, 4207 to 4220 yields -0.1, 18.2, 20.5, 23.6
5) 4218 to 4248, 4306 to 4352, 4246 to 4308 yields 8.4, 17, 16.5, 21.6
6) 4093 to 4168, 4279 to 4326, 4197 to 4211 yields -1.2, 18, 19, 16.9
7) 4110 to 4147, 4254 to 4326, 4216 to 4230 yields 2.1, 17.7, 14.7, 17.1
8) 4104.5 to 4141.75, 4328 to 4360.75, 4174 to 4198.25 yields 1.8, 18.1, 18.2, 23.6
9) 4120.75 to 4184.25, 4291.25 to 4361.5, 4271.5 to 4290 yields 2.7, 18.2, 16.9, 20.2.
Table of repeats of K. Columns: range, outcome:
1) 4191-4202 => 19.2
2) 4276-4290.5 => 20.8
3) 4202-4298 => 24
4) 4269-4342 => 31.6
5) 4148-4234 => 23.5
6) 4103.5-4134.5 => 21.8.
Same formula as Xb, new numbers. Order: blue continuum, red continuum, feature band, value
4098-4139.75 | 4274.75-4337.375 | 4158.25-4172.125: -0.5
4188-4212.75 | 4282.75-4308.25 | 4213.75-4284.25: -2.4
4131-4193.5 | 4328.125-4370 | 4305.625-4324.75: 4.0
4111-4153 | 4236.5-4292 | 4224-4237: 3.2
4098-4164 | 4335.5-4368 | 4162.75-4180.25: 1.0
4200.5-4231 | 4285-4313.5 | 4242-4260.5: -1.6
